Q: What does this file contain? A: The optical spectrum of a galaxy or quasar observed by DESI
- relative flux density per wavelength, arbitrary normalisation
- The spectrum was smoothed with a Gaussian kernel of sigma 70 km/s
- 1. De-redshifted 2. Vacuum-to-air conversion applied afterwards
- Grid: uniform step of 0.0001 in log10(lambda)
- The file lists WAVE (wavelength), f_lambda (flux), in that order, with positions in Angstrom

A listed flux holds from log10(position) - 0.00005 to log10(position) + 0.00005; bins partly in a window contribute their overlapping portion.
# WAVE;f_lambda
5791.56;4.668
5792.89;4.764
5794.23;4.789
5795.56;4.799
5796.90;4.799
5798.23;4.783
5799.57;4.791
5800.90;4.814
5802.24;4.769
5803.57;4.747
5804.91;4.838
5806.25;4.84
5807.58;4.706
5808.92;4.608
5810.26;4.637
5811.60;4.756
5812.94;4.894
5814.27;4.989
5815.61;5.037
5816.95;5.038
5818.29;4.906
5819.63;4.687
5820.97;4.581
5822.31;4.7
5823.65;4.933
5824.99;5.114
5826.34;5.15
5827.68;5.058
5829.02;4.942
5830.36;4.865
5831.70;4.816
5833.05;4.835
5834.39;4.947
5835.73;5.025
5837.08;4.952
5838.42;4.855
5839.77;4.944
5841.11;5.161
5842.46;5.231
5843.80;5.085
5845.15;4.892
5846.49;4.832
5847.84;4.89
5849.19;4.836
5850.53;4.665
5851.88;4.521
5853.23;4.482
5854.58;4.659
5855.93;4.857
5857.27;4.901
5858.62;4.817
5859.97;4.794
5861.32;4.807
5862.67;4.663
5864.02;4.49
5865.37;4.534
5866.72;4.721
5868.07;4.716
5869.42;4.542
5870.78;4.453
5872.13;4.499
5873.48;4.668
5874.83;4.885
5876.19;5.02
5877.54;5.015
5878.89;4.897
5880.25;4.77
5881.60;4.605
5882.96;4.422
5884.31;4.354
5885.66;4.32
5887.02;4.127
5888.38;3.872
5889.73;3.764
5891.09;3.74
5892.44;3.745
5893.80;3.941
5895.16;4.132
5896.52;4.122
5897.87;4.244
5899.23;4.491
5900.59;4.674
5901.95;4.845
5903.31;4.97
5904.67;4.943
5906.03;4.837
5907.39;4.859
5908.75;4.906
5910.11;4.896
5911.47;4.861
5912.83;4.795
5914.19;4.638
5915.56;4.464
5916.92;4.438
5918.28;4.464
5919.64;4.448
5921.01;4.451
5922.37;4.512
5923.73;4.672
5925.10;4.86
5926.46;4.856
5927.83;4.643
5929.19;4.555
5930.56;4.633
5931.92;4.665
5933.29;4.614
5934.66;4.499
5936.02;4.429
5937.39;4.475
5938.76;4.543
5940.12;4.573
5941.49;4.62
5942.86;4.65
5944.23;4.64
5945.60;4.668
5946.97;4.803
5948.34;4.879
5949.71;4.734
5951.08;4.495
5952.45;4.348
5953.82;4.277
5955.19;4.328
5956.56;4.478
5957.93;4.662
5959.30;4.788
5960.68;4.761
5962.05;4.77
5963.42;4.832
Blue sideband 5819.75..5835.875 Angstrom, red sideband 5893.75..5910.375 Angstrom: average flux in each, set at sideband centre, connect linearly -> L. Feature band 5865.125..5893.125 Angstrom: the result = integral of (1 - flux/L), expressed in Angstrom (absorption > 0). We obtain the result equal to 1.50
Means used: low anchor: 4.9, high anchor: 4.62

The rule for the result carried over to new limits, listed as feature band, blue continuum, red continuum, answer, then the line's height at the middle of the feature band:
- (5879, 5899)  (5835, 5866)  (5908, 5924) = 2.2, 4.71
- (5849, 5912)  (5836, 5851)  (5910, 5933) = 3.0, 4.8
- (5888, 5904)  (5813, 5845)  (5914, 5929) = 1.6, 4.68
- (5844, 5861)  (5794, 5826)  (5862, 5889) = -0.4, 4.66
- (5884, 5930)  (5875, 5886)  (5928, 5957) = 1.5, 4.64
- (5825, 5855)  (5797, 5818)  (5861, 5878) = -0.9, 4.75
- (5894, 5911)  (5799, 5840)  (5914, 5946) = 0.0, 4.65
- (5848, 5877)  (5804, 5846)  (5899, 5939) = 0.7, 4.81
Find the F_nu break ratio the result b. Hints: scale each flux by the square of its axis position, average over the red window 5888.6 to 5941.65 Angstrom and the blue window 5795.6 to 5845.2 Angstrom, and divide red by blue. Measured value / 0.96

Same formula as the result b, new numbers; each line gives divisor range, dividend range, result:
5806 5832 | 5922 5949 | 0.99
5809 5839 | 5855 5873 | 0.97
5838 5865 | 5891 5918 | 0.96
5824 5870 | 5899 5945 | 0.99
